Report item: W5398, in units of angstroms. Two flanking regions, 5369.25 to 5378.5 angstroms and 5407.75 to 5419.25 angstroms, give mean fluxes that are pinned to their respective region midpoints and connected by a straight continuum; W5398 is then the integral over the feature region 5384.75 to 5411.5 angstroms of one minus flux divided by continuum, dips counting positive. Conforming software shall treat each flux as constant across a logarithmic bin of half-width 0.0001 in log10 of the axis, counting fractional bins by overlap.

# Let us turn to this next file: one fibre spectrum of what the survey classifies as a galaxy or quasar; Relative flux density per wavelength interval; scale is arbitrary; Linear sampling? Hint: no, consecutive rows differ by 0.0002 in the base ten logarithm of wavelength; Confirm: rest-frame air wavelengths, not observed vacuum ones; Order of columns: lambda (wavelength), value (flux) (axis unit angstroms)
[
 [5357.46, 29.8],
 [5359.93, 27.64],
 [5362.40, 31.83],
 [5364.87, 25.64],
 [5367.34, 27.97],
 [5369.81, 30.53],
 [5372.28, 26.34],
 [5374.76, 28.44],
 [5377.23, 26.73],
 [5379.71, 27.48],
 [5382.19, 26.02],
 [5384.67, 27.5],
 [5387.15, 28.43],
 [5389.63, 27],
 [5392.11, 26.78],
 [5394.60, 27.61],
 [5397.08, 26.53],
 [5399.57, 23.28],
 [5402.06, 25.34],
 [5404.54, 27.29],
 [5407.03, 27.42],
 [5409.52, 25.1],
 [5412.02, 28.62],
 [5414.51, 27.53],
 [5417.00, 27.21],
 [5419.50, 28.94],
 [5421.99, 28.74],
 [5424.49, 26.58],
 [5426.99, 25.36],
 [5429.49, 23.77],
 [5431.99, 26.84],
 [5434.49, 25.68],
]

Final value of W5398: 0.9 angstroms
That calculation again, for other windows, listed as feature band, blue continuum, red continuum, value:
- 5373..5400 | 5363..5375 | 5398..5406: -0.4 angstroms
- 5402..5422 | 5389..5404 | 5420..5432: -0.9 angstroms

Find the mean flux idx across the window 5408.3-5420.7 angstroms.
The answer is 27.5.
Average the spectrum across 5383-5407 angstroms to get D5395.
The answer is 26.7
